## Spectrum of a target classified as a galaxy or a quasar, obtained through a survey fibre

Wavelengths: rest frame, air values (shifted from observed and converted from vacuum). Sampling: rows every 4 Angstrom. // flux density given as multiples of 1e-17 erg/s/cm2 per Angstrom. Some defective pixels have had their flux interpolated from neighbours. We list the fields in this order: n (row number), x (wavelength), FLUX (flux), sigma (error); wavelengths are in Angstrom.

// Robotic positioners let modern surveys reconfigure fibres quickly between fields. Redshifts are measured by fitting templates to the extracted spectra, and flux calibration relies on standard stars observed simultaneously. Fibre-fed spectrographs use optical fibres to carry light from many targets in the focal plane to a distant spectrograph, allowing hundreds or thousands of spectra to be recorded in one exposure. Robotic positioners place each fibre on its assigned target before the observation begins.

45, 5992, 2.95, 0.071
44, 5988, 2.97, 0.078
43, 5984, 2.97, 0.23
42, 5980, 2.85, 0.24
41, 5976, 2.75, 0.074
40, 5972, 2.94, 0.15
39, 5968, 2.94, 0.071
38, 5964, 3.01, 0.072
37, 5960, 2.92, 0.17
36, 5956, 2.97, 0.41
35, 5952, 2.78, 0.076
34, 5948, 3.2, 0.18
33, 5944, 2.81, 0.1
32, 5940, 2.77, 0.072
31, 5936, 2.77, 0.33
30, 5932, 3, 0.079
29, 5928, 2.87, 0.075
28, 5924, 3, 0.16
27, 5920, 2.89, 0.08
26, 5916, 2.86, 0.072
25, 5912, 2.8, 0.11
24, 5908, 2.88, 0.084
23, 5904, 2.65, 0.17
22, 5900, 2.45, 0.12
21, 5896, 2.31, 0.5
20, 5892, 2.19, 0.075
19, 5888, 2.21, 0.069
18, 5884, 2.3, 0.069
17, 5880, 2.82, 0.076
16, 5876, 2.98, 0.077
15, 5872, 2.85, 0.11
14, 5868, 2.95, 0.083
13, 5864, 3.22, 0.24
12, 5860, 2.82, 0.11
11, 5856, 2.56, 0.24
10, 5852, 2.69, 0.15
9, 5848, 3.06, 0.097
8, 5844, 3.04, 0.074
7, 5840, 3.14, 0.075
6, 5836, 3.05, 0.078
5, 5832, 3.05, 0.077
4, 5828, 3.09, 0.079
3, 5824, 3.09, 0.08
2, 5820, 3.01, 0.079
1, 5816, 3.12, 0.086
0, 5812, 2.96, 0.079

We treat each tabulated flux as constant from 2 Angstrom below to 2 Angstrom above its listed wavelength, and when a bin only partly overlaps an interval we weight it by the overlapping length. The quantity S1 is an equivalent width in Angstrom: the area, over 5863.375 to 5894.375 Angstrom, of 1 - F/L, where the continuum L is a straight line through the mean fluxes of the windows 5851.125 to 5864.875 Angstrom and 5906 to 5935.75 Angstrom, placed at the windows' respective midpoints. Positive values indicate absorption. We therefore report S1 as 1.8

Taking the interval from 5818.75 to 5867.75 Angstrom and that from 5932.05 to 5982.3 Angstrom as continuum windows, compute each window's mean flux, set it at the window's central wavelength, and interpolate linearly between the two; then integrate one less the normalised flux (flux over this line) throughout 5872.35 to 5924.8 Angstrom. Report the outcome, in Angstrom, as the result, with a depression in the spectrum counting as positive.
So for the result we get 5.4 Angstrom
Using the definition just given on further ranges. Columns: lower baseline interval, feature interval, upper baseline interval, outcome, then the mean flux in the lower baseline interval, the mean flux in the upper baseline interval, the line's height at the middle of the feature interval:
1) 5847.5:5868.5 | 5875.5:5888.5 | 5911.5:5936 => 1.37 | 2.87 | 2.9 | 2.88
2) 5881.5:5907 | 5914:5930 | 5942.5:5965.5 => -1.57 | 2.38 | 2.95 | 2.65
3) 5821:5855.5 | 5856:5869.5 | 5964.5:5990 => 0.25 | 3.01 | 2.91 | 2.99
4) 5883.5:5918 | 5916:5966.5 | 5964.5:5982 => -3.53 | 2.53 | 2.88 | 2.72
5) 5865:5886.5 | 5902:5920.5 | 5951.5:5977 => 0.19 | 2.79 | 2.91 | 2.84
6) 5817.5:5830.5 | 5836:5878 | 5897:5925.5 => 0.24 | 3.06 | 2.77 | 2.95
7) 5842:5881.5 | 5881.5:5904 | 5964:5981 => 4.36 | 2.9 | 2.89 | 2.9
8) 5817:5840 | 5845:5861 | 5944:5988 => 1.30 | 3.07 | 2.93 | 3.04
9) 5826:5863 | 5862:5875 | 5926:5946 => -0.36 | 2.95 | 2.84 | 2.92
